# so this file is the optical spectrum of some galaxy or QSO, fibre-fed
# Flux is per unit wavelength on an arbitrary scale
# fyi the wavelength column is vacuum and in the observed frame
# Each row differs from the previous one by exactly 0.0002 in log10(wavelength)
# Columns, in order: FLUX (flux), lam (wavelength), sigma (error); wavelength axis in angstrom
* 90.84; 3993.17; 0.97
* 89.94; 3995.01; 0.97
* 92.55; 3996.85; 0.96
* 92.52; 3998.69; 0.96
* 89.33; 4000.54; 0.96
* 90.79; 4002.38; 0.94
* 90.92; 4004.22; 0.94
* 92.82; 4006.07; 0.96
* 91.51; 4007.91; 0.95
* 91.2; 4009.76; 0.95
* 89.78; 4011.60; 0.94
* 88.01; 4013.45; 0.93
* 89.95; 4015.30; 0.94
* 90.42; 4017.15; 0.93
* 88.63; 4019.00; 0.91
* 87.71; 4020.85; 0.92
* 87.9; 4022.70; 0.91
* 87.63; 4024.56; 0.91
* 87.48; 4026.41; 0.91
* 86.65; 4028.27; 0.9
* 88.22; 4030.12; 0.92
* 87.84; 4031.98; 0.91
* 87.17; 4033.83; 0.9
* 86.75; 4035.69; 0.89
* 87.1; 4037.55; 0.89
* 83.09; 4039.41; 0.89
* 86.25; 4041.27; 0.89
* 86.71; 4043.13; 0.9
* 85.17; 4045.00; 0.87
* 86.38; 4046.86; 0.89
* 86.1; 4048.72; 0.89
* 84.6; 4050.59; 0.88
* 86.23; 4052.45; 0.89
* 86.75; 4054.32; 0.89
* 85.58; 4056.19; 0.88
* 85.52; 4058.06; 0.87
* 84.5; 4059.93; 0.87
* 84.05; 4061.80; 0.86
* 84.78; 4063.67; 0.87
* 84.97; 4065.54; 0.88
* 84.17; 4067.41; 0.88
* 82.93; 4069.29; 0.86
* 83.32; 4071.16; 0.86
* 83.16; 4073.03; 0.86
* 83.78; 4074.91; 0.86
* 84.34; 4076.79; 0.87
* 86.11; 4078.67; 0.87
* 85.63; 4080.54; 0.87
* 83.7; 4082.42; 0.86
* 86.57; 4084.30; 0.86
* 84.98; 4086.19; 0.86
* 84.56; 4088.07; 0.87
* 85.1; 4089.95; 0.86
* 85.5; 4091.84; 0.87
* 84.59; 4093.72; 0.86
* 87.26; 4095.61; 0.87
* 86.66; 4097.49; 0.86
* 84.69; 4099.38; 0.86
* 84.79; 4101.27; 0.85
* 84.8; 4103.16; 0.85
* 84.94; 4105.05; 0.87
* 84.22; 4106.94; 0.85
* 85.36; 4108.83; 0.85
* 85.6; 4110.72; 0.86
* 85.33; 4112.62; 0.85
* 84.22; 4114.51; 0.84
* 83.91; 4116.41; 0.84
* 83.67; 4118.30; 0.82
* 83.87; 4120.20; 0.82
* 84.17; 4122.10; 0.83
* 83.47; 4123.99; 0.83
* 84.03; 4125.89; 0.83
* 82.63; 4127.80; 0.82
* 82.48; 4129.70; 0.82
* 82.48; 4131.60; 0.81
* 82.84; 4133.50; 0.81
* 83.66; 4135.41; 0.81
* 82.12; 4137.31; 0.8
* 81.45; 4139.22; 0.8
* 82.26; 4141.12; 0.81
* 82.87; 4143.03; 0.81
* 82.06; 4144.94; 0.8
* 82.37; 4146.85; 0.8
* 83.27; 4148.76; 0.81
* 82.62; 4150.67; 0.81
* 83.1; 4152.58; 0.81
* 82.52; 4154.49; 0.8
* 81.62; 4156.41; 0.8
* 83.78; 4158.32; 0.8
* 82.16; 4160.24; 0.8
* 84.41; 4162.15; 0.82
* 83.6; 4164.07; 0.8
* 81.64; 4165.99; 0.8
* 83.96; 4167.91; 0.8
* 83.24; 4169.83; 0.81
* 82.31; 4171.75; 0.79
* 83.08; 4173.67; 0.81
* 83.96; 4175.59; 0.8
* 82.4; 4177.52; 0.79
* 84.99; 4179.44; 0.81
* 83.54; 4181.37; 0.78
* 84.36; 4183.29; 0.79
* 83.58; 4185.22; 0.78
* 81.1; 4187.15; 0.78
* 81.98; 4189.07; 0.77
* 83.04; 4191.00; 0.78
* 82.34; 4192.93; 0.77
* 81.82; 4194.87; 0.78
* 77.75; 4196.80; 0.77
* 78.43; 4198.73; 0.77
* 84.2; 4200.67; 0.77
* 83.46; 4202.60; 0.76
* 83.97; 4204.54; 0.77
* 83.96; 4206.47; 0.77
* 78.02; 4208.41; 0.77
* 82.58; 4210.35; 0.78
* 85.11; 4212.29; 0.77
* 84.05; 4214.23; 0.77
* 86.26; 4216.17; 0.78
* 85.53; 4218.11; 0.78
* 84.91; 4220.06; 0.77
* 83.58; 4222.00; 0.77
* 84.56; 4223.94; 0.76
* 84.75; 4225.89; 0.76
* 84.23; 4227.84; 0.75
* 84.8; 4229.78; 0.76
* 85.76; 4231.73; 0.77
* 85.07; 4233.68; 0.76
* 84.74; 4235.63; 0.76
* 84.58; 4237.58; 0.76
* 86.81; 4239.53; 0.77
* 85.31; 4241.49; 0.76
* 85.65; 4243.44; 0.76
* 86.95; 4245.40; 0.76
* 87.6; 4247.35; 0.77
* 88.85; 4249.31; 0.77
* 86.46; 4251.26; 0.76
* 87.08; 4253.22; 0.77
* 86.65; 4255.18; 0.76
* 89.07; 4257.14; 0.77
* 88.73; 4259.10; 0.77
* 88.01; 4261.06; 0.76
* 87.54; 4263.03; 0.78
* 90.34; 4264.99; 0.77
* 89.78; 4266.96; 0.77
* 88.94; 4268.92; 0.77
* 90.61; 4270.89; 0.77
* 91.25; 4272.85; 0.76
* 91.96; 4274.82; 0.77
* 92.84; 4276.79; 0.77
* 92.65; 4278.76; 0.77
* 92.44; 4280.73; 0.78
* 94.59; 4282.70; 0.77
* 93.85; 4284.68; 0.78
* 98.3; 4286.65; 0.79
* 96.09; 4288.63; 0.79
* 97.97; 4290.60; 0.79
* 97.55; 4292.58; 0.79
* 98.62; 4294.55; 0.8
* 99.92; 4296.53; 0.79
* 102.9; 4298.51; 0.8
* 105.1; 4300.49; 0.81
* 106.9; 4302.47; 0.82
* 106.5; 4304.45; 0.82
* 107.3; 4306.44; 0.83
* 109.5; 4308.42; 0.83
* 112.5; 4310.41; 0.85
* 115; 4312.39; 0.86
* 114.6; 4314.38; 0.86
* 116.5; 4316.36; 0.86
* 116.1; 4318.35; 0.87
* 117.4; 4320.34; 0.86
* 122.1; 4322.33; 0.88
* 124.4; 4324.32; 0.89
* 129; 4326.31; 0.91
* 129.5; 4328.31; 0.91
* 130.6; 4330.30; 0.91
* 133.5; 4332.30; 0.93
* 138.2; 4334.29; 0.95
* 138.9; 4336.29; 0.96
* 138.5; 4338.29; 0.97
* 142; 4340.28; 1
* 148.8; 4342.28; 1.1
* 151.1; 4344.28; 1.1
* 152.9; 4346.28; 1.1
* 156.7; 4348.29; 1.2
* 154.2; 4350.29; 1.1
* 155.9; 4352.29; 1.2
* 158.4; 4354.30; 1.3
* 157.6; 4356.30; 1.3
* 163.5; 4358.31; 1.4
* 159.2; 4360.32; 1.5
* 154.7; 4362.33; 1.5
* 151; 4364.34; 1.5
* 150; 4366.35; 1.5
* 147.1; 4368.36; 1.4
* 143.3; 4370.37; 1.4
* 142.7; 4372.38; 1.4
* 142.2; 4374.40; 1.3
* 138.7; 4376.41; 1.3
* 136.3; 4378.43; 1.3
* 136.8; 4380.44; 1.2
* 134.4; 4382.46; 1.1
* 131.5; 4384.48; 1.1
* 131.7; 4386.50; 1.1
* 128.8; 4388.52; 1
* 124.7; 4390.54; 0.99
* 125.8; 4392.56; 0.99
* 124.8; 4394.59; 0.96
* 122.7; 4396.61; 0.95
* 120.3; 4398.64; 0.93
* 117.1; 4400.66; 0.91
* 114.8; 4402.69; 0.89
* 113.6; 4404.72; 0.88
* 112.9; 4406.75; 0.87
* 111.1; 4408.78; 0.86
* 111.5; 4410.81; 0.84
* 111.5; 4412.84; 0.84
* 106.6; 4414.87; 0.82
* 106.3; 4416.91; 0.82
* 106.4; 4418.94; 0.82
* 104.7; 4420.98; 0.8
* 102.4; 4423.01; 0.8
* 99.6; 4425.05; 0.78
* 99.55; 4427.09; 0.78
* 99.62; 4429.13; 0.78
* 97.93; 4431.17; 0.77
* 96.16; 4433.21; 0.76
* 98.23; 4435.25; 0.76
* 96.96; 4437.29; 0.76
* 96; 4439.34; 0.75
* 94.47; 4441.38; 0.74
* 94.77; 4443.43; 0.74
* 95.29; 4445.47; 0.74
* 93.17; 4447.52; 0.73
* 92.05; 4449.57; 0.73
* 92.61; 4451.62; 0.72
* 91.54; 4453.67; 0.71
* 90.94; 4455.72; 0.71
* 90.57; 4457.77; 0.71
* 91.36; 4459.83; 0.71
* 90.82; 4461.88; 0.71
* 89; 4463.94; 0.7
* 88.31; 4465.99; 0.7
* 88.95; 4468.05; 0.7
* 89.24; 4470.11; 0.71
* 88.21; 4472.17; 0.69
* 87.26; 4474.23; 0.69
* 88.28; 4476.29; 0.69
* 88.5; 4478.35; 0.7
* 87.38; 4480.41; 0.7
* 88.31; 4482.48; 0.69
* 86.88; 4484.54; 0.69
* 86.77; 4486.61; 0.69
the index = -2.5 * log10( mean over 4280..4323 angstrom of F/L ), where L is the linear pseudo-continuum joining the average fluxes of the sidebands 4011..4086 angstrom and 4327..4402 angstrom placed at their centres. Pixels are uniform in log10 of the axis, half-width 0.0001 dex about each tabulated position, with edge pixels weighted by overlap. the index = 0.226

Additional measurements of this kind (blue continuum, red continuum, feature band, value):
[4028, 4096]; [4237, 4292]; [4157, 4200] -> 0.07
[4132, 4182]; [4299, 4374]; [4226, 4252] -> 0.24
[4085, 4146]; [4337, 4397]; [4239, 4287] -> 0.31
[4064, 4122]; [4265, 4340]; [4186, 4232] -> 0.18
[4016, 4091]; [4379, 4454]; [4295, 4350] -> -0.20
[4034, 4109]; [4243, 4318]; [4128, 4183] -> 0.09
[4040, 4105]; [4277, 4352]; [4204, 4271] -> 0.25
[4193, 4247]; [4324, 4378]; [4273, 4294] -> 0.20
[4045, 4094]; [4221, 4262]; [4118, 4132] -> 0.03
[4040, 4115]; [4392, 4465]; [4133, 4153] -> 0.07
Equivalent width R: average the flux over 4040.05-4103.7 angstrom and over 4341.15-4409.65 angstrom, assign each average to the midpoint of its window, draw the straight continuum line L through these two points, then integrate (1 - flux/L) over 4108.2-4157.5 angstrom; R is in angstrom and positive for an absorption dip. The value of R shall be 6.5 angstrom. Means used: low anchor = 85.1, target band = 83.2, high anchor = 139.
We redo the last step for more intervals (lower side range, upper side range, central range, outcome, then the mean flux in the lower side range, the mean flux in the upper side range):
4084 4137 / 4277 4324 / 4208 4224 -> 1.99 angstrom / 84.4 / 105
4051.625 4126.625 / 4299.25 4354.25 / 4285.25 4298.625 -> 2.65 angstrom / 84.8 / 129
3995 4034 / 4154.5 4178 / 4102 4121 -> 0.17 angstrom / 89.5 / 83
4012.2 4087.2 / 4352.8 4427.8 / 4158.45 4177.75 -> 3.37 angstrom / 86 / 128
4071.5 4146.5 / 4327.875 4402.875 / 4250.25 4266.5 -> 4.02 angstrom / 84.2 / 141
